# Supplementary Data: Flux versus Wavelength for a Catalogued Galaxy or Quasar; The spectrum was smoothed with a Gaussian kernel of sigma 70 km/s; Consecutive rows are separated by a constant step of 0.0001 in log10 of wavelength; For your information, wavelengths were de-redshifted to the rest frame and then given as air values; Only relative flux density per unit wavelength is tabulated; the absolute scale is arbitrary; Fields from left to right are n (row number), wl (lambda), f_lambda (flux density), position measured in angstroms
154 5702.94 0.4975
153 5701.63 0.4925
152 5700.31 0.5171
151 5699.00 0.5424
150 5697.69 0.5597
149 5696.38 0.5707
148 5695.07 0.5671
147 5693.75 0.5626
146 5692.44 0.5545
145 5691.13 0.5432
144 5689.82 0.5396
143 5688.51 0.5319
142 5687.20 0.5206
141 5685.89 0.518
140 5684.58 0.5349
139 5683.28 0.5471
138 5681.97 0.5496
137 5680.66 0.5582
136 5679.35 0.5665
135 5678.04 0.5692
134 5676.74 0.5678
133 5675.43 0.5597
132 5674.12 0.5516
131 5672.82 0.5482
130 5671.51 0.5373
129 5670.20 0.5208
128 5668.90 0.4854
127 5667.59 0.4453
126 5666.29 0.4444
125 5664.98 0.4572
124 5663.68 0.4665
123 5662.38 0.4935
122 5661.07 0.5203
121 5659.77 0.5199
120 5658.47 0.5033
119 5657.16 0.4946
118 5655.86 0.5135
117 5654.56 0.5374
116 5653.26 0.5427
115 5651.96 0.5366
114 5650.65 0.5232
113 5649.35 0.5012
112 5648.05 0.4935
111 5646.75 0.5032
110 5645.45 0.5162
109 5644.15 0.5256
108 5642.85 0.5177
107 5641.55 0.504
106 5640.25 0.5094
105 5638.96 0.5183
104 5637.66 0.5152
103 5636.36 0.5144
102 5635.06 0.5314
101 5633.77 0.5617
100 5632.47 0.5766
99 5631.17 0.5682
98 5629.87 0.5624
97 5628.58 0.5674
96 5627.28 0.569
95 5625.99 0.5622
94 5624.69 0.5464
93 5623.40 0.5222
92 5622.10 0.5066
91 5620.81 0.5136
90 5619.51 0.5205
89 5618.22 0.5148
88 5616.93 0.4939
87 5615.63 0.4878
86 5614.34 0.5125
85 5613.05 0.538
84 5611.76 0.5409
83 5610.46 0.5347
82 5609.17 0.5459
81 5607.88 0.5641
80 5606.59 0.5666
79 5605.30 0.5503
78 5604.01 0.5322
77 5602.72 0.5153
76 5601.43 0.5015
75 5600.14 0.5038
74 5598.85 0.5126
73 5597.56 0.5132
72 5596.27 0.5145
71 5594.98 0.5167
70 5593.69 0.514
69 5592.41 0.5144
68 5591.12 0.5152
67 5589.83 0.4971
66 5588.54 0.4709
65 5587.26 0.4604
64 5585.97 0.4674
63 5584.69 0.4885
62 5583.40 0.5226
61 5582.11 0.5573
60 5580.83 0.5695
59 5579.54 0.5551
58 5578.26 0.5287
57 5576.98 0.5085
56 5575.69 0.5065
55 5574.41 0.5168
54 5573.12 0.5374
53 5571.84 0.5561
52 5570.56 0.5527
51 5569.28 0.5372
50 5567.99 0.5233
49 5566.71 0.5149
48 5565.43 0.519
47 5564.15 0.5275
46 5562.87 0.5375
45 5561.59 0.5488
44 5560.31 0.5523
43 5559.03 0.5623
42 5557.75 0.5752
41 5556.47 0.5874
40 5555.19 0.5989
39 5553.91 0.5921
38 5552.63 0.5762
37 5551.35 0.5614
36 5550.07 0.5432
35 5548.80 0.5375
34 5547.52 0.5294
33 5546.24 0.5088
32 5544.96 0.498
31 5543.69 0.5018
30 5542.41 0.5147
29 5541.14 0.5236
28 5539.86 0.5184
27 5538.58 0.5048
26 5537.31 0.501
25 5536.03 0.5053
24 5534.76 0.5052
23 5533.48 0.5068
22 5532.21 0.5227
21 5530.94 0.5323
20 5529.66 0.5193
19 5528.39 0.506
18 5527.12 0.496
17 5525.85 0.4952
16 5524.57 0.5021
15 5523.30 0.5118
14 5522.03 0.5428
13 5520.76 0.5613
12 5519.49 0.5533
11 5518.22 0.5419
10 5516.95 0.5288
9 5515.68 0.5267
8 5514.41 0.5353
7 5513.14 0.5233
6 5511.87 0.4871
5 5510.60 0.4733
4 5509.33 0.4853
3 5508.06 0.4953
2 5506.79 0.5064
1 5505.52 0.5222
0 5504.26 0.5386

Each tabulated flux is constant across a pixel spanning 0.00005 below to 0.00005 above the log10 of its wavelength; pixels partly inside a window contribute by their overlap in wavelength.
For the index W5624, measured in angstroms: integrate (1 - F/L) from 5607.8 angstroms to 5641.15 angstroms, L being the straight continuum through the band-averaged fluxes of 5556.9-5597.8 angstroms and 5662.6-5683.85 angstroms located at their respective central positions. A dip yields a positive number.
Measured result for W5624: -0.64 angstroms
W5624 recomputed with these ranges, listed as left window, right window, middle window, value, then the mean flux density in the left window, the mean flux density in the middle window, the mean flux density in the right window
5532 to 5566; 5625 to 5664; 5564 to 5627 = 1.0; 0.536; 0.523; 0.526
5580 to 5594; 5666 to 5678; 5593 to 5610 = -0.6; 0.507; 0.527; 0.523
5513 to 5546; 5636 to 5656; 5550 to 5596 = -1.4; 0.518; 0.533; 0.517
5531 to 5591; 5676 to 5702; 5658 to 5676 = 1.3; 0.529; 0.504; 0.546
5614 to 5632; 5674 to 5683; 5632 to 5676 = 2.7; 0.533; 0.514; 0.56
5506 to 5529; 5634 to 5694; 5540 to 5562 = -1.3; 0.515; 0.547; 0.522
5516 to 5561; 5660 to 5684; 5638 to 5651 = 0.3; 0.532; 0.511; 0.522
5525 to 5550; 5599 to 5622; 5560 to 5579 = -0.5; 0.513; 0.531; 0.525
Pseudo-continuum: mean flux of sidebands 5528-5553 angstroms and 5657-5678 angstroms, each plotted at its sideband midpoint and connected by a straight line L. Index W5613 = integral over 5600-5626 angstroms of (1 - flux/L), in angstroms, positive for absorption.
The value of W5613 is -0.6 angstroms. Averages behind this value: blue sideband 0.52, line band 0.527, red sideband 0.509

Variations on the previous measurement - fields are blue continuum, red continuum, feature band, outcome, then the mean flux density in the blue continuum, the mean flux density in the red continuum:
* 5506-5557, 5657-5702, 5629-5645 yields -0.2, 0.524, 0.528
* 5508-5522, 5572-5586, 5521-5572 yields -0.7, 0.521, 0.527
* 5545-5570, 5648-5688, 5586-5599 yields 0.9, 0.548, 0.521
